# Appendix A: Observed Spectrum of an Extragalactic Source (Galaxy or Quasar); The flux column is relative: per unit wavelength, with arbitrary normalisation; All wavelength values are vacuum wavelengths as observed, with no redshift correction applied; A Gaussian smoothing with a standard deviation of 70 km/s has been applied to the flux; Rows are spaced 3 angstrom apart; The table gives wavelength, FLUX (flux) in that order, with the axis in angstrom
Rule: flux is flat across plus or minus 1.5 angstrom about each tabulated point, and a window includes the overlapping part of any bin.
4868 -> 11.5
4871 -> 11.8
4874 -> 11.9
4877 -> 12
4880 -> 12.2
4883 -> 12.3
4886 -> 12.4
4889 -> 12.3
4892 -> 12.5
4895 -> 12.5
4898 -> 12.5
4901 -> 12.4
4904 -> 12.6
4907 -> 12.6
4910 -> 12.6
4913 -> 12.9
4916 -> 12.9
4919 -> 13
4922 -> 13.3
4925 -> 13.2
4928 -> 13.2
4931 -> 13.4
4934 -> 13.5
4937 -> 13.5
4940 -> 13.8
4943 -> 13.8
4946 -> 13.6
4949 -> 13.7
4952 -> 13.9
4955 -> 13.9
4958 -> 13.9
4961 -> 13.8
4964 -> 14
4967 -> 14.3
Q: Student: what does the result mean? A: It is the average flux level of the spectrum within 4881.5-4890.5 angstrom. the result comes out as 12.3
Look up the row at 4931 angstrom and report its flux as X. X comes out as 13.4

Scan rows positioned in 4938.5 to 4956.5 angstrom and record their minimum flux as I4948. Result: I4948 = 13.6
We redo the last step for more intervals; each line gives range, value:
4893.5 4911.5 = 12.4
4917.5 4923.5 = 13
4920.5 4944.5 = 13.2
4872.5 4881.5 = 11.9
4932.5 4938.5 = 13.5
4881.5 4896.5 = 12.3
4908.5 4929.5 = 12.6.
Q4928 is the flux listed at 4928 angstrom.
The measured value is 13.2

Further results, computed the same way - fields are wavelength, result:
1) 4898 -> 12.5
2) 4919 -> 13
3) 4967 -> 14.3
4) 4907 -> 12.6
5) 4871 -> 11.8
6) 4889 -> 12.3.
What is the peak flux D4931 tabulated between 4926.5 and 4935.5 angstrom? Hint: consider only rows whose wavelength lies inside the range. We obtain 13.5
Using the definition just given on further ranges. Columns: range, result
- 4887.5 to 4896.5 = 12.5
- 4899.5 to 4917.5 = 12.9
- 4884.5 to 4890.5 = 12.4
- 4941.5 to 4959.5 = 13.9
